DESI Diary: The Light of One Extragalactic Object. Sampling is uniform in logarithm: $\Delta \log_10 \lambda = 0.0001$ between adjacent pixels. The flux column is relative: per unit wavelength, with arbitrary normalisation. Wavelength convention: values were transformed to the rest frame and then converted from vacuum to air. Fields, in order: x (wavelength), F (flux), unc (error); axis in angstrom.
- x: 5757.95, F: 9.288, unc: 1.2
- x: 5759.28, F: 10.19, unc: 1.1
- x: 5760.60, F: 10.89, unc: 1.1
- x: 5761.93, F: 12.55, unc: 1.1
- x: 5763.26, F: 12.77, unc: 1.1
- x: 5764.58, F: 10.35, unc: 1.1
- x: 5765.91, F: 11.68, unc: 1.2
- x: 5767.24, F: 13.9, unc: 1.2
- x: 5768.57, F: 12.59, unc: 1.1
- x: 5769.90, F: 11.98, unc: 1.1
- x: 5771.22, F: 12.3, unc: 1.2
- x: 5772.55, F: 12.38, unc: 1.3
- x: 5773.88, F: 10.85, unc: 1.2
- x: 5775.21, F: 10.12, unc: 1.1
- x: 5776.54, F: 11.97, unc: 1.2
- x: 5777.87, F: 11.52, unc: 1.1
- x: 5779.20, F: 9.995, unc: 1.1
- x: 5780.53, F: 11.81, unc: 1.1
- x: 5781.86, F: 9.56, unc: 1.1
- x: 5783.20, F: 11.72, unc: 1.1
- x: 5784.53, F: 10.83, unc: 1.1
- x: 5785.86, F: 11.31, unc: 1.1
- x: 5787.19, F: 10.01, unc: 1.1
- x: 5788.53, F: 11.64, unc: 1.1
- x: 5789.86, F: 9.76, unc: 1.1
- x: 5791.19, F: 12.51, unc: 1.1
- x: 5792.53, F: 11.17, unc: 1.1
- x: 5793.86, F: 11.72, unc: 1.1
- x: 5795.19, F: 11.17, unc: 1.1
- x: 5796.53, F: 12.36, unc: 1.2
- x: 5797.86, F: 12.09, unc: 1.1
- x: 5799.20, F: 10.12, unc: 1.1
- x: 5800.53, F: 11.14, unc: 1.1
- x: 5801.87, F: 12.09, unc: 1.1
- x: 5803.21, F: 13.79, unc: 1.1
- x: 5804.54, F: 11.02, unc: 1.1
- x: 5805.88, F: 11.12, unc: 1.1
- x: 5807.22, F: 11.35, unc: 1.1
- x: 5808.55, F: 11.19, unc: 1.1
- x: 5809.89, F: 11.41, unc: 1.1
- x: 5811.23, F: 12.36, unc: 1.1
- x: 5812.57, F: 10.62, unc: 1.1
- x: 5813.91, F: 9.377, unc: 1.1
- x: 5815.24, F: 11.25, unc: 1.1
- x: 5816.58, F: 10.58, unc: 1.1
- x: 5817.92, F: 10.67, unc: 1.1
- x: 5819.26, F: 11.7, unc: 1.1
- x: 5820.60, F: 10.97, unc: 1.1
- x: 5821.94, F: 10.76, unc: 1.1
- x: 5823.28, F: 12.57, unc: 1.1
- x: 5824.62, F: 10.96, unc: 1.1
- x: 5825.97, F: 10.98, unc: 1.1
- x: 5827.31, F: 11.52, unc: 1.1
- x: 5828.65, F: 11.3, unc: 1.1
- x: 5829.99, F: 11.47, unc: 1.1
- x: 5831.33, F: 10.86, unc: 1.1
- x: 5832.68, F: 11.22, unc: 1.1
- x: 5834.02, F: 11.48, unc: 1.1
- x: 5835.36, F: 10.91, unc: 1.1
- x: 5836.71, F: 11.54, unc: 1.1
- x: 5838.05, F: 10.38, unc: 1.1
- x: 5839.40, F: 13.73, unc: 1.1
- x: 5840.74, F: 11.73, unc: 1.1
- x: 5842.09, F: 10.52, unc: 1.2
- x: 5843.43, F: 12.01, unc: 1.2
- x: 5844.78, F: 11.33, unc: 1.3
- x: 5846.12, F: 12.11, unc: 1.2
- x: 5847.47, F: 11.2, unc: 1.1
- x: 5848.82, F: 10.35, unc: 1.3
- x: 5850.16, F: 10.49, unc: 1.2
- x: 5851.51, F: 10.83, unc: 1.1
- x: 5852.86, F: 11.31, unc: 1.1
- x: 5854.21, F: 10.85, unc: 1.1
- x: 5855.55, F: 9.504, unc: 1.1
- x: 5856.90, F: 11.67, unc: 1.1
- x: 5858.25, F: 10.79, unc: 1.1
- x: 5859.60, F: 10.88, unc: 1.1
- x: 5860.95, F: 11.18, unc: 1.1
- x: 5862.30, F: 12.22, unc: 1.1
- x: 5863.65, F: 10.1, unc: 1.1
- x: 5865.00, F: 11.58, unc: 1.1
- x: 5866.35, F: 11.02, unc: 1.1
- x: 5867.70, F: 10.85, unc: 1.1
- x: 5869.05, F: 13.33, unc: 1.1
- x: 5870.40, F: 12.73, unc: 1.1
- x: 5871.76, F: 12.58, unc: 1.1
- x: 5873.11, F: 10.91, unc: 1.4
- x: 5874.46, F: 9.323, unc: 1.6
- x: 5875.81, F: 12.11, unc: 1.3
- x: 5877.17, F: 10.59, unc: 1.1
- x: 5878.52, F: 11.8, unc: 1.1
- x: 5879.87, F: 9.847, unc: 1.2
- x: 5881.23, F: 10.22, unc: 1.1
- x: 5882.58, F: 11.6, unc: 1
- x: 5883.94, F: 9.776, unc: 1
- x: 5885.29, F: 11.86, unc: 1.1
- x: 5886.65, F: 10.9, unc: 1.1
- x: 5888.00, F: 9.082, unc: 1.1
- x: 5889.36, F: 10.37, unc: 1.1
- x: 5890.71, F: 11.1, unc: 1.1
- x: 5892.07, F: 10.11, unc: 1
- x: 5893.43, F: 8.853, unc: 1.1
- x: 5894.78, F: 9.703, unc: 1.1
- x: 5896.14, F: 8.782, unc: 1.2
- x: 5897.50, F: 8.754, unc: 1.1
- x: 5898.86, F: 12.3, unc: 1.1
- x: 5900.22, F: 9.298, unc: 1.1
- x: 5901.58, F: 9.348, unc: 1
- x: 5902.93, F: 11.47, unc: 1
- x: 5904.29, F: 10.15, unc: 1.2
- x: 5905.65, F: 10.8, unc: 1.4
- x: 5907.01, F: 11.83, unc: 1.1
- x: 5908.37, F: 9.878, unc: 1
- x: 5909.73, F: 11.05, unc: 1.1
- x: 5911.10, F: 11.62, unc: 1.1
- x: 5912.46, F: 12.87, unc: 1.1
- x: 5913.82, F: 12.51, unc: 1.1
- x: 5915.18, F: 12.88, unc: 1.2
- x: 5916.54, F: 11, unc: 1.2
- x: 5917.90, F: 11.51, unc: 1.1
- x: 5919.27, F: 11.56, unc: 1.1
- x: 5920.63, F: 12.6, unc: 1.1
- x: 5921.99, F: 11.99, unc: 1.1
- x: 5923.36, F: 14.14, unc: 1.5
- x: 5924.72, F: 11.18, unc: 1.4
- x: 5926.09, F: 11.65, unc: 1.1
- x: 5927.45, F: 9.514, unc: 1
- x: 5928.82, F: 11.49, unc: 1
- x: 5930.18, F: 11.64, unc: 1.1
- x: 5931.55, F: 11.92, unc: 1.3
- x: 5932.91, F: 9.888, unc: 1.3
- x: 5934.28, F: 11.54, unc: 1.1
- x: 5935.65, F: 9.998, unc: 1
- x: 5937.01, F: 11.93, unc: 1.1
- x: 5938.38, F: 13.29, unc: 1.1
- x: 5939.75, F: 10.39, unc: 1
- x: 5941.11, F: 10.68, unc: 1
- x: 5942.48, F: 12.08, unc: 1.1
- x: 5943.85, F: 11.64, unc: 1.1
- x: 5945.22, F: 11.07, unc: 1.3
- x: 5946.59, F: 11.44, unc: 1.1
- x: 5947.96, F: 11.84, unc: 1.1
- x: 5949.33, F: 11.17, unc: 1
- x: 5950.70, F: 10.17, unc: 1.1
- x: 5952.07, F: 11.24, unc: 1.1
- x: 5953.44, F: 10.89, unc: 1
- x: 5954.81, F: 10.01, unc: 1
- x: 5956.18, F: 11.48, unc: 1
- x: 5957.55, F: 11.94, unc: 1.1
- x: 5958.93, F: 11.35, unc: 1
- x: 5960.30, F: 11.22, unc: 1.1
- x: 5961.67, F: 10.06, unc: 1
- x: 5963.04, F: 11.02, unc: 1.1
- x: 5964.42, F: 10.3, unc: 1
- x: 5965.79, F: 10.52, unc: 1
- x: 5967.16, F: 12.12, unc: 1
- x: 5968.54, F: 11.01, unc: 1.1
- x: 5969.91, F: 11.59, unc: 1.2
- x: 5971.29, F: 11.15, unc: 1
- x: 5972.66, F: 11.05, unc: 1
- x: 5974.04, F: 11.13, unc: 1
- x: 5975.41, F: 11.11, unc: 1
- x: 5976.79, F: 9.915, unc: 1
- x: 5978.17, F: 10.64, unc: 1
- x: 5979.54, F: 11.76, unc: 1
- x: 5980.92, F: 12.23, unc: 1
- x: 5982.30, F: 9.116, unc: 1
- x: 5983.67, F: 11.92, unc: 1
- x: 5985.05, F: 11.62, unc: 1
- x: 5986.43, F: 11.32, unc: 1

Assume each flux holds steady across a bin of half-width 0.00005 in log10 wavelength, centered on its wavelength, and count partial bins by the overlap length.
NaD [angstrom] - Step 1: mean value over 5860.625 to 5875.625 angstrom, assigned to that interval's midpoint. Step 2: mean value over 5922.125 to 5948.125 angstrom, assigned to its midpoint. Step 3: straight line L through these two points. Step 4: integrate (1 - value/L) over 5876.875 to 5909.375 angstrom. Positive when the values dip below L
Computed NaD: 3.13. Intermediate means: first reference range 11.5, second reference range 11.4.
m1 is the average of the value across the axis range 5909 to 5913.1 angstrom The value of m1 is 11.8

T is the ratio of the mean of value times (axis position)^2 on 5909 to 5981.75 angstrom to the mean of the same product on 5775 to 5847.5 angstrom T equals 1.05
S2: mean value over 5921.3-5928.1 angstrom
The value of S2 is 11.7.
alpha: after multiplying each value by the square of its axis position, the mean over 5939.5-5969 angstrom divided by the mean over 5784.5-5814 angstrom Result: 1.03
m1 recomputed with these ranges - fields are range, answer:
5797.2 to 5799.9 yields 11.1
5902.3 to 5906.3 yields 10.8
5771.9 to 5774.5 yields 11.6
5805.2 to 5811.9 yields 11.5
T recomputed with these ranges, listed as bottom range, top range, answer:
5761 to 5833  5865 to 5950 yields 1.01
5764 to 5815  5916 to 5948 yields 1.06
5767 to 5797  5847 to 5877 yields 1.01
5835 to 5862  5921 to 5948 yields 1.06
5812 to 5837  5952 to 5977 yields 1.04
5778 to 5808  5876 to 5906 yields 0.95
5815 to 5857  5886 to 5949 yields 1.02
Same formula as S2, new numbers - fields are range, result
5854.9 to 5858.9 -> 10.7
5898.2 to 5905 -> 10.5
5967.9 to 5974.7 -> 11.2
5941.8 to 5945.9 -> 11.6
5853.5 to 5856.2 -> 10.2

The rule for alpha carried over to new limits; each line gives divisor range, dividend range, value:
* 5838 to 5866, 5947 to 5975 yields 1.03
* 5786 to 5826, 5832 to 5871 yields 1.02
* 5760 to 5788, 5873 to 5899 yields 0.94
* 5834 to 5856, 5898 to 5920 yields 1.03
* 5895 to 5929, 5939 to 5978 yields 1.00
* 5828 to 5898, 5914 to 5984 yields 1.06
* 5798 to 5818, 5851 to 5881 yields 1.01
